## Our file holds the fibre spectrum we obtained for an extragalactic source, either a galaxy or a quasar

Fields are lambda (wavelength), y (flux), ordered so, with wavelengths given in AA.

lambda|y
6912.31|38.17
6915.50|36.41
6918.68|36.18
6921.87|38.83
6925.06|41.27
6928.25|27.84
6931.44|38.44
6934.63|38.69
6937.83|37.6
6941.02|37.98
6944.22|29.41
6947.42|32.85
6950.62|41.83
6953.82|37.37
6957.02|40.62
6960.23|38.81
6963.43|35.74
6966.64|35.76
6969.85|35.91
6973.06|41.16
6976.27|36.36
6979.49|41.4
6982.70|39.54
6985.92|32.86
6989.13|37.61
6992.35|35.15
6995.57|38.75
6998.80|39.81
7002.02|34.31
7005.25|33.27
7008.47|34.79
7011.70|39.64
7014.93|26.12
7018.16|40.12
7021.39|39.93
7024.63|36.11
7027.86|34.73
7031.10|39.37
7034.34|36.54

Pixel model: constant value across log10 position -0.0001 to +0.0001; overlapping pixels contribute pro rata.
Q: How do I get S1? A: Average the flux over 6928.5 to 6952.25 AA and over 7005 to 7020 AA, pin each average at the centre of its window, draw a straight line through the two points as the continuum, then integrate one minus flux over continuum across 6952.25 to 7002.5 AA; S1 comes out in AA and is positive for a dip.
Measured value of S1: -2.9 AA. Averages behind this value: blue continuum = 36.2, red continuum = 35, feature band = 37.6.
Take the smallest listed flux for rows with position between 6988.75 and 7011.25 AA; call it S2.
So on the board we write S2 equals 33.27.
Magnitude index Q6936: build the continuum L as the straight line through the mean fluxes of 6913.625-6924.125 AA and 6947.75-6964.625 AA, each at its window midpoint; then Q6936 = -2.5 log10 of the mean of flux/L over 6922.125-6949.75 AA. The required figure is 0.06 mag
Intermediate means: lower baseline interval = 37.4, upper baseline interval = 38.5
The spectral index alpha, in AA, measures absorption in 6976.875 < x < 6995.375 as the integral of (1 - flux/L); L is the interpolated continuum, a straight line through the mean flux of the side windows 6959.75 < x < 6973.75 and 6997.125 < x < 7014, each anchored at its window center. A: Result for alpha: -0.4 AA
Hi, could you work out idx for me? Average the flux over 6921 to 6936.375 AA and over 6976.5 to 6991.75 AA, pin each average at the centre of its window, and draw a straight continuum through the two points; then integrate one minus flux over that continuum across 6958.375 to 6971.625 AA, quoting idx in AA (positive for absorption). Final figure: 0.23 AA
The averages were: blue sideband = 36.9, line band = 36.7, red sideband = 37.5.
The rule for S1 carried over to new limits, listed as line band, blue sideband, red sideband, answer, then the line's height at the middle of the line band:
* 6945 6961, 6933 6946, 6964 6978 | -0.60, 36.4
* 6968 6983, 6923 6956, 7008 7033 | -0.96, 36.4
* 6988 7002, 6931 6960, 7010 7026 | -0.30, 36.6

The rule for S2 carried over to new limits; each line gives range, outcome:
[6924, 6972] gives 27.84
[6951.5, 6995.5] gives 32.86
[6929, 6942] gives 37.6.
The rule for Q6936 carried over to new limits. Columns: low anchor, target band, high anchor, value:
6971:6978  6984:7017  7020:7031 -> 0.08 mag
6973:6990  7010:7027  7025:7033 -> 0.02 mag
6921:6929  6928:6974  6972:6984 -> 0.03 mag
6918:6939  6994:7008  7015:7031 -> 0.01 mag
